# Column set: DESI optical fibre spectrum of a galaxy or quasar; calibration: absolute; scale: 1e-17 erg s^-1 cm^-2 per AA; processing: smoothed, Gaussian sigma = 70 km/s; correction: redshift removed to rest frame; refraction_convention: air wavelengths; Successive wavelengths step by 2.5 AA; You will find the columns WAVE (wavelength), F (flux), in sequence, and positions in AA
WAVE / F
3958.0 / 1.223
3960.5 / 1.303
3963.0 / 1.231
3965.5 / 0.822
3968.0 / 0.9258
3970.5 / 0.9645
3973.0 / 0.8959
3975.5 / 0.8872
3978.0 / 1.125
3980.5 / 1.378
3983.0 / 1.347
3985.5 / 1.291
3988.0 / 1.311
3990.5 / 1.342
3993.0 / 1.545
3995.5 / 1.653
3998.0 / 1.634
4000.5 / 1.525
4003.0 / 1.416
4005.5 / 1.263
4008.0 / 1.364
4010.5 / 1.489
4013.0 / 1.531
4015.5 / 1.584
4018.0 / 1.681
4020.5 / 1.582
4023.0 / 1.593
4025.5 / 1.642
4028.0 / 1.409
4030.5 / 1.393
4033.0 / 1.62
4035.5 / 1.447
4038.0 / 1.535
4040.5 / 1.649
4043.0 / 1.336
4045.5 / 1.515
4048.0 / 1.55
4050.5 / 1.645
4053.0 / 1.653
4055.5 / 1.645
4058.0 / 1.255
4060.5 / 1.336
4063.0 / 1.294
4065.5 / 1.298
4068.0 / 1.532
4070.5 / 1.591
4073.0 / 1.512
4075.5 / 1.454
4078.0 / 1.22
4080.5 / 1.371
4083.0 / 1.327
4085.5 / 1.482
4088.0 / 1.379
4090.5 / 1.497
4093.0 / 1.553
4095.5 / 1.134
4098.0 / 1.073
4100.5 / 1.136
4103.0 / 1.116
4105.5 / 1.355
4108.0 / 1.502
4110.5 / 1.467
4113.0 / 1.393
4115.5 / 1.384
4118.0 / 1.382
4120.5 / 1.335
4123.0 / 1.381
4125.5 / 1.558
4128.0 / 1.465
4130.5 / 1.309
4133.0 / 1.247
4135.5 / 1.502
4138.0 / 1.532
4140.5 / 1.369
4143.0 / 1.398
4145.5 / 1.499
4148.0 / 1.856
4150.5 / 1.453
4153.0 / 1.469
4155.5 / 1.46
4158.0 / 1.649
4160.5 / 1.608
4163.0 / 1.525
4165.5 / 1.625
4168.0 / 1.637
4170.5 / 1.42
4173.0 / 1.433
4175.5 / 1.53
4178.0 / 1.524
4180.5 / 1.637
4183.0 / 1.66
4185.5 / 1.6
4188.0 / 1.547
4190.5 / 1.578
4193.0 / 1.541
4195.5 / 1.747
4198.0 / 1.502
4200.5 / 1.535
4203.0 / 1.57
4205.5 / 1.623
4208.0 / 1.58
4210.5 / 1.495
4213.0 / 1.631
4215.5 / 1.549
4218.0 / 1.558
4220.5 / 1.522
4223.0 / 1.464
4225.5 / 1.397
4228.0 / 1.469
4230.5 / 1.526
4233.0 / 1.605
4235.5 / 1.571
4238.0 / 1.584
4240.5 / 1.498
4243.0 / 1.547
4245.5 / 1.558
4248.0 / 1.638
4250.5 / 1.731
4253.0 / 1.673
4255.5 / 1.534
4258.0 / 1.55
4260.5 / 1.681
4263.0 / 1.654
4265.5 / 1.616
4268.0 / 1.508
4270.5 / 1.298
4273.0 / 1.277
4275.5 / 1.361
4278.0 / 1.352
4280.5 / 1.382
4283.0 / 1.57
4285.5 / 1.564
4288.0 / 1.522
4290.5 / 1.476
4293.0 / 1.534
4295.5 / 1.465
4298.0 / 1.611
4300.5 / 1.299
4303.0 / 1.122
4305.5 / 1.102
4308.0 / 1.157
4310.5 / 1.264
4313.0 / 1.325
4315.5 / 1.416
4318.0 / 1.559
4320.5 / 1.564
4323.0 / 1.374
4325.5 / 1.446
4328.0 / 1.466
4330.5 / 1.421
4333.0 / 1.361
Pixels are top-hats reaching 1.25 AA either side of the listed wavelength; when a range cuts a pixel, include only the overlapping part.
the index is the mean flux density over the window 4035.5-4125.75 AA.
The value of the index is 1.41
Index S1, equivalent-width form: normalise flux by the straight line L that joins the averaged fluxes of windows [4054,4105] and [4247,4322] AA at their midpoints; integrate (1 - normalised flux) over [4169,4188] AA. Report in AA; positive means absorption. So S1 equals -1.8 AA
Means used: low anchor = 1.36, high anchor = 1.46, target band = 1.54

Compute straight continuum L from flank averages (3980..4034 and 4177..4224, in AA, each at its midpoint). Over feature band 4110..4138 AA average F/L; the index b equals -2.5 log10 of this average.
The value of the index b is 0.10 mag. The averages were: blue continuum 1.48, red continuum 1.57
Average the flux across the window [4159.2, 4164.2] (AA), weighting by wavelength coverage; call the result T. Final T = 1.57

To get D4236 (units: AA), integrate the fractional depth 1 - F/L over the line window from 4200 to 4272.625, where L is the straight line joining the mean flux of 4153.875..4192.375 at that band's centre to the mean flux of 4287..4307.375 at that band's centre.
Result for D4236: -4.2 AA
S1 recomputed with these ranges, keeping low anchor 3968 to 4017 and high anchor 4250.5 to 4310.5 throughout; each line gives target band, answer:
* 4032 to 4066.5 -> -3.22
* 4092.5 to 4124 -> 1.45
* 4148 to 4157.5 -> -0.87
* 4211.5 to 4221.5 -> -0.98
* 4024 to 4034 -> -1.22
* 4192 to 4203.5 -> -1.32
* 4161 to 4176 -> -1.35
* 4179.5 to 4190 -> -1.46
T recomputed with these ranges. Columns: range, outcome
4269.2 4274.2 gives 1.29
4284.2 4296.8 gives 1.51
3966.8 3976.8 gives 0.919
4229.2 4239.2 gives 1.57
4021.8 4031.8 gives 1.51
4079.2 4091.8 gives 1.41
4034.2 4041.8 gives 1.54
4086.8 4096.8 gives 1.39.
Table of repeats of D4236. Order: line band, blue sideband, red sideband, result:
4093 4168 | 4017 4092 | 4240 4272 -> 4.52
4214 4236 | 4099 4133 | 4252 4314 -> -1.68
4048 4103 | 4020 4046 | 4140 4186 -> 4.72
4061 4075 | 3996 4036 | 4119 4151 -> 0.45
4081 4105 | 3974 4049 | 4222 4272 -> 2.96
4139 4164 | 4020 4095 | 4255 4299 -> -0.77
